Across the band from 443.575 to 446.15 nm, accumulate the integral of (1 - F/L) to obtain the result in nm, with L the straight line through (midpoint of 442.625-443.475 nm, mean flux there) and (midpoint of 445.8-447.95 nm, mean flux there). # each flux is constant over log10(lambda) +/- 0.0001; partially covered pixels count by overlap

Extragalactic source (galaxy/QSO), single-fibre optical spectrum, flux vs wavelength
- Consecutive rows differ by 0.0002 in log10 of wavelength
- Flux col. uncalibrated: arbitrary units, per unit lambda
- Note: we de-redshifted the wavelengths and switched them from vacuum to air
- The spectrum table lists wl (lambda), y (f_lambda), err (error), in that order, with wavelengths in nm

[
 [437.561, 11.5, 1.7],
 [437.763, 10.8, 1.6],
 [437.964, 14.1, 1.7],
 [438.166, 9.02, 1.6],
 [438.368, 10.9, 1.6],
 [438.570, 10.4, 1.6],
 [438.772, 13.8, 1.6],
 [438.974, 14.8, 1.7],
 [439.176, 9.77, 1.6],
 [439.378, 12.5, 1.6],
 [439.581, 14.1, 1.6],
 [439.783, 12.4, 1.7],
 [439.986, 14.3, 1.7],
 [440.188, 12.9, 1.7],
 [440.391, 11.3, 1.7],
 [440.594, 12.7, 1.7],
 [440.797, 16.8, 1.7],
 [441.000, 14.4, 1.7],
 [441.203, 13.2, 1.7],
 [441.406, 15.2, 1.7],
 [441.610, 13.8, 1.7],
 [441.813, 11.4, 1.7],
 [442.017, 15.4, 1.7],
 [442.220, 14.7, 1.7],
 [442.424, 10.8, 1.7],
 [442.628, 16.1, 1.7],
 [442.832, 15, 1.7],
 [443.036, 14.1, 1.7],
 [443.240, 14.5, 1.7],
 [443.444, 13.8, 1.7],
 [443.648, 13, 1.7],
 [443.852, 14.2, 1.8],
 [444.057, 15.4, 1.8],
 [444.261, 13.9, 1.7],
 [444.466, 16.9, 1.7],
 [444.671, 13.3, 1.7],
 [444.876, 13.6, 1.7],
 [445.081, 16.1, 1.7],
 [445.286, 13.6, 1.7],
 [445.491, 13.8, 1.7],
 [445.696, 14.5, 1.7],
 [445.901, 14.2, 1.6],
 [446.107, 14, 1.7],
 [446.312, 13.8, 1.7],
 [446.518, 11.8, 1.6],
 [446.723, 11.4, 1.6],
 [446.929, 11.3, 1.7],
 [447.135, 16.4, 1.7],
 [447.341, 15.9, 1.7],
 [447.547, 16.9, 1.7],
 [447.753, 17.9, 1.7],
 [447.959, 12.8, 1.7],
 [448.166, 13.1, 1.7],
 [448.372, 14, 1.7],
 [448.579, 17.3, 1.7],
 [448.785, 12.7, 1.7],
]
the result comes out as 0.02 nm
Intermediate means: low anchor 14.6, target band 14.4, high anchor 14.3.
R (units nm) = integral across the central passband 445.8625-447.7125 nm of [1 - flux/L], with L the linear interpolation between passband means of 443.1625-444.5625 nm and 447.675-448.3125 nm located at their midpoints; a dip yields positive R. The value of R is 0.05 nm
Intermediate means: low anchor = 14.5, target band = 14.1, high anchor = 14.4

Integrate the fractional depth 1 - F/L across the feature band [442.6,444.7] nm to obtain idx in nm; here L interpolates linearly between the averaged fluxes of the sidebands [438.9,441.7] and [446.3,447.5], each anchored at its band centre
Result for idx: -0.16 nm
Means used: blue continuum 13.4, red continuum 13.6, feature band 14.6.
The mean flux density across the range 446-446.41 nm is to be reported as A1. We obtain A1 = 13.9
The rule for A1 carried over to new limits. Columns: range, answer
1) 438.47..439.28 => 12.2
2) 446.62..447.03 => 11.4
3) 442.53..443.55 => 14.7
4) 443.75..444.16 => 14.8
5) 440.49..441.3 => 14.3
